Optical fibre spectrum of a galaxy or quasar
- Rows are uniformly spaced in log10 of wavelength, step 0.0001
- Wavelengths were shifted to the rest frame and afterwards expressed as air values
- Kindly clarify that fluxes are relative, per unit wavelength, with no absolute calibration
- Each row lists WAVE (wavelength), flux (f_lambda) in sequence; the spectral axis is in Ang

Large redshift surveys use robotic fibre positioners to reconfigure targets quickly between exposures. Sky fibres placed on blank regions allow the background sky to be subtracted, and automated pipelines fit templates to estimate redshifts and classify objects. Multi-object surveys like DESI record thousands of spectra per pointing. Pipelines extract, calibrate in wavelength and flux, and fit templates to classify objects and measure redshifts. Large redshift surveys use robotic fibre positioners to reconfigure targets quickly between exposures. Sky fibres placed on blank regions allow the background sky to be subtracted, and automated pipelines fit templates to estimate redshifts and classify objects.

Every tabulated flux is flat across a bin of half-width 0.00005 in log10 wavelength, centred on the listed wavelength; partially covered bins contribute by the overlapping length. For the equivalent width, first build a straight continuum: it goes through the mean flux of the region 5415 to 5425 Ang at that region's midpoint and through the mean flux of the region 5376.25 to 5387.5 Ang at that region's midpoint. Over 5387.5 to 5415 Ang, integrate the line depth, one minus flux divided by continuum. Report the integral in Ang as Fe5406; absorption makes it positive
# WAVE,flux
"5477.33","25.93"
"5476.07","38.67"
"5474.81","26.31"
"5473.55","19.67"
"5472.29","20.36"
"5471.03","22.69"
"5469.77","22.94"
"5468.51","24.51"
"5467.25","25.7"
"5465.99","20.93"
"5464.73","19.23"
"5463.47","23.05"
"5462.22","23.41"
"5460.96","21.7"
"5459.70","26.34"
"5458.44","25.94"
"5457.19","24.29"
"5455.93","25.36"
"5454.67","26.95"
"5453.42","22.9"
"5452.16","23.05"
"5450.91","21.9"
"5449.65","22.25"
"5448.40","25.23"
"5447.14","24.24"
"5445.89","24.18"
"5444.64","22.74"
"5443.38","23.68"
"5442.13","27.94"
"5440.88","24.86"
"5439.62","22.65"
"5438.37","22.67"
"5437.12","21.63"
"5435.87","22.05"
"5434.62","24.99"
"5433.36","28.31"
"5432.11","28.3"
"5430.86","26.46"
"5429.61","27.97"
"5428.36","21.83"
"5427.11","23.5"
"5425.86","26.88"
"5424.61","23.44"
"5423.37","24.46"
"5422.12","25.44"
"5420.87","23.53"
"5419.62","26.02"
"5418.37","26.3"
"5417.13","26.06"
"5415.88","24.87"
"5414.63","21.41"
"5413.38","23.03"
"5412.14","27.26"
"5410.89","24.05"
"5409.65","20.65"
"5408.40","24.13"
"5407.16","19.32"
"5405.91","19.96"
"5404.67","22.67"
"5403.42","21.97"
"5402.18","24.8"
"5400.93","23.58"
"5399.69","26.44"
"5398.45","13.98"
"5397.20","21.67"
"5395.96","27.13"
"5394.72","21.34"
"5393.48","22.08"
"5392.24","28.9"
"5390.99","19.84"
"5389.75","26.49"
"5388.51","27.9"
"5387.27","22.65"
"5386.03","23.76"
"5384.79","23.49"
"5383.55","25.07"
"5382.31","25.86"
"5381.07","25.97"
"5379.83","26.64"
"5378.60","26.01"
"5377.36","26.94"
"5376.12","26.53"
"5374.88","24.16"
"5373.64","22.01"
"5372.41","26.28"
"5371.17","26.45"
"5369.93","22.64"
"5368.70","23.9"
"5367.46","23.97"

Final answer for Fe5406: 2.2 Ang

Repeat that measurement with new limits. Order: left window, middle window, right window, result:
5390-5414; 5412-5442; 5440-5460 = -1.4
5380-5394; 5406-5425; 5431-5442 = 0.6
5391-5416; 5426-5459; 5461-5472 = -2.5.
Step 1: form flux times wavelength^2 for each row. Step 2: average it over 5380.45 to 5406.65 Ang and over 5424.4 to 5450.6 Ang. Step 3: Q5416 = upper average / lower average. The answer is 1.1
